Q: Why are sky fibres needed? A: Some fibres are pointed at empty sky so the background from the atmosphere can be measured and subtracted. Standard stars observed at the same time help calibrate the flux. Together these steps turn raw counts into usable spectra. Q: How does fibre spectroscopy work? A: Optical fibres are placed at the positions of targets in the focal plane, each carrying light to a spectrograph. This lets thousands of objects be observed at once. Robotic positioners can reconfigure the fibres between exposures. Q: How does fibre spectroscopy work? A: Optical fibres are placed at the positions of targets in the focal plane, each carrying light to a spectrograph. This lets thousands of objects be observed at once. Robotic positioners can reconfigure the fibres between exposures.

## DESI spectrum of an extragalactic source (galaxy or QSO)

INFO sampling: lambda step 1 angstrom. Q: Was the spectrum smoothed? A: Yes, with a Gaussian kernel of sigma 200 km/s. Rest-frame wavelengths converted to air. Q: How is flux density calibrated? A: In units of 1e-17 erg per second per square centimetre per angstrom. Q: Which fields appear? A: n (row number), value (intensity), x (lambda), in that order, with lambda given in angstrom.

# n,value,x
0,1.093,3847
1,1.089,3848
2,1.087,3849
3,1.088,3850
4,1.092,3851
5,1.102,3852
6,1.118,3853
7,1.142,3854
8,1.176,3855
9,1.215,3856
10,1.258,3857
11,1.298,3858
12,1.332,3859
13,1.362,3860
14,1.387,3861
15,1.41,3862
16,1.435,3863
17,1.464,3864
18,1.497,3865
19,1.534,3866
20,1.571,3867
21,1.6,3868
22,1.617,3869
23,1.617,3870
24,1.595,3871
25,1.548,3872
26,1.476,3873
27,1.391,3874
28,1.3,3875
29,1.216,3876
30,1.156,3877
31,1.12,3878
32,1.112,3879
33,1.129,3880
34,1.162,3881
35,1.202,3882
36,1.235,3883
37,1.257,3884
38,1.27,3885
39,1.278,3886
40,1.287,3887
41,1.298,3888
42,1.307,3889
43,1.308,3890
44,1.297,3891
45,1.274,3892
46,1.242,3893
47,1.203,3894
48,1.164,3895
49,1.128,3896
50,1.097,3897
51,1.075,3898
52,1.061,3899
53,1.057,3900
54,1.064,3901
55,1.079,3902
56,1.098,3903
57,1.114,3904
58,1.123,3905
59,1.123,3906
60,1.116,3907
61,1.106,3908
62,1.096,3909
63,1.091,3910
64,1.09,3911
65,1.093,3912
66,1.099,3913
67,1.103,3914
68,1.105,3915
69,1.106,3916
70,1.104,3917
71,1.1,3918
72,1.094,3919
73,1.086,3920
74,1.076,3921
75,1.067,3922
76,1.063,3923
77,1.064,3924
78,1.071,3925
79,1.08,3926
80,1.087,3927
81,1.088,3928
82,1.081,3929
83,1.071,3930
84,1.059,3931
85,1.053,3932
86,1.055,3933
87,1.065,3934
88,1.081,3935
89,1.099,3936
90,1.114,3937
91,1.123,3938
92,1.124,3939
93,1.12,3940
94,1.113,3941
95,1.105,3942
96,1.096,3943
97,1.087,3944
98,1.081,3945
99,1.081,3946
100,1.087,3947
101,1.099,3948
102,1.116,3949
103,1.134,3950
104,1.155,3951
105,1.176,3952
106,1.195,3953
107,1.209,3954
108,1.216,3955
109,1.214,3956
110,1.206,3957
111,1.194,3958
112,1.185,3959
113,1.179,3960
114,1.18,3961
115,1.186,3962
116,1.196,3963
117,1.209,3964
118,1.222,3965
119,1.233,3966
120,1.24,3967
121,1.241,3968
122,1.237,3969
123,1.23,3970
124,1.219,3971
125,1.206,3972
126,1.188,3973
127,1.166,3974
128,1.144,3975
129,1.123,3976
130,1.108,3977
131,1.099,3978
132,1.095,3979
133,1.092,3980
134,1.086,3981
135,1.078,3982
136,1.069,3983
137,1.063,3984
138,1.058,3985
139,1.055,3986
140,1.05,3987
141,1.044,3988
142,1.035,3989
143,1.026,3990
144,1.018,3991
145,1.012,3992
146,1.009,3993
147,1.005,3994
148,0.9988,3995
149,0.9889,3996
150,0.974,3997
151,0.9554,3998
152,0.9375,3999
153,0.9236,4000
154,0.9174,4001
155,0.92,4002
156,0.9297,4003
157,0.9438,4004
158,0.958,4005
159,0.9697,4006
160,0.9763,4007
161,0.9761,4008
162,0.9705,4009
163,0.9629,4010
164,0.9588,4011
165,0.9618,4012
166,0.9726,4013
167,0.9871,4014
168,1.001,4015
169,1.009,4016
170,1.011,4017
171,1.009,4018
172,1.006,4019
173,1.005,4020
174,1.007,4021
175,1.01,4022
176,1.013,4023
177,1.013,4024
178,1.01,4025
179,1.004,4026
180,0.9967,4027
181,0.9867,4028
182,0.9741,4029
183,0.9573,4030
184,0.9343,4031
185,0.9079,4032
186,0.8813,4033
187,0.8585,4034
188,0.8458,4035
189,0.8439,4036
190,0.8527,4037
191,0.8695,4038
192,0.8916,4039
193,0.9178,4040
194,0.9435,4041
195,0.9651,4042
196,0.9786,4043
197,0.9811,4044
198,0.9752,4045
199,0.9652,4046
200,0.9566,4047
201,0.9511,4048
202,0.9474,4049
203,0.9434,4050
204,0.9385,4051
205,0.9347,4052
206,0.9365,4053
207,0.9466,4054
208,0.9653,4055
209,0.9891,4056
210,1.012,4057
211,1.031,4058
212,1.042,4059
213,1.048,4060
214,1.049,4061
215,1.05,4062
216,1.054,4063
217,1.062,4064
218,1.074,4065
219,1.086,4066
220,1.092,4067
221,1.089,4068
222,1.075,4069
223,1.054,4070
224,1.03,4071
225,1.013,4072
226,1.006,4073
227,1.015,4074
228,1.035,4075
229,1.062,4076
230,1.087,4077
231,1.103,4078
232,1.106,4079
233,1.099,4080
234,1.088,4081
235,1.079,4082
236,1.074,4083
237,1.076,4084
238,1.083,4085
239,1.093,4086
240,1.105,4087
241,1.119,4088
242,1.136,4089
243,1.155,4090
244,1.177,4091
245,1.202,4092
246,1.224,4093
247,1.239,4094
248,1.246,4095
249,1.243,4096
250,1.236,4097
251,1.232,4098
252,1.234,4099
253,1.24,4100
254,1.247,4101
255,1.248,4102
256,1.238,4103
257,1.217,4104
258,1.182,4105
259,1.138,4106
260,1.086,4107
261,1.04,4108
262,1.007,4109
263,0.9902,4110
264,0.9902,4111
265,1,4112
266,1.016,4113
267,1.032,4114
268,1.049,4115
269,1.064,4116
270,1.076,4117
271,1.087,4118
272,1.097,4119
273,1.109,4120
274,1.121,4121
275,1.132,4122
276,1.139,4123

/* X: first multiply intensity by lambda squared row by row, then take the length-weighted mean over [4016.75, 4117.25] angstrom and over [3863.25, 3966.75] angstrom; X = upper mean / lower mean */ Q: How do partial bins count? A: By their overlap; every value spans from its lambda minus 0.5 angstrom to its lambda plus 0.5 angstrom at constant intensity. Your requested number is 1.0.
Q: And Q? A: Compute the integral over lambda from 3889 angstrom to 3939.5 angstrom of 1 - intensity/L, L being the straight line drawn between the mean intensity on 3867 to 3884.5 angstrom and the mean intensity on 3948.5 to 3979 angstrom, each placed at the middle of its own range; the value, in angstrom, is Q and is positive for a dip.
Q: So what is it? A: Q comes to 6.5 angstrom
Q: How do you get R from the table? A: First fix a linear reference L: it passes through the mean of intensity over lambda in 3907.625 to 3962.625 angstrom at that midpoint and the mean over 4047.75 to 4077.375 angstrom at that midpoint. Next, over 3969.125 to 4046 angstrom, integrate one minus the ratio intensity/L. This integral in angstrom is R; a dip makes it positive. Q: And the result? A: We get 4.3 angstrom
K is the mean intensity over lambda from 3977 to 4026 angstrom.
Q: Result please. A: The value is 1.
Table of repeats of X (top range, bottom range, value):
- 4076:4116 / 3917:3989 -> 1.08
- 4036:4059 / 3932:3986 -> 0.87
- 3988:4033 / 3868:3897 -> 0.81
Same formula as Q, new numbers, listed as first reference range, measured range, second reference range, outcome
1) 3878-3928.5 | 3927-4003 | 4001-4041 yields -4.4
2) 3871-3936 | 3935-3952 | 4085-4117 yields 0.6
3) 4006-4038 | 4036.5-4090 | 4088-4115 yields 2.0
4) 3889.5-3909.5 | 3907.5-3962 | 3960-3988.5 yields 1.5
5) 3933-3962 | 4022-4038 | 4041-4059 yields 1.0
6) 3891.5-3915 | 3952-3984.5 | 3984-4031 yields -4.2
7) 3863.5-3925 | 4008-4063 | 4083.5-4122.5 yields 9.2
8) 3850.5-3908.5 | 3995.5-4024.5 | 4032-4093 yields 3.0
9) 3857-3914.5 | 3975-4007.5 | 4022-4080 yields 2.1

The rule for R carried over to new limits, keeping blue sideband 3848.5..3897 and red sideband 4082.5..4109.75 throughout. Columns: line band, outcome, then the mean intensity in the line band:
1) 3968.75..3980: 0.7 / 1.16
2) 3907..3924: 2.4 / 1.09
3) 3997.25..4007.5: 2.3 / 0.944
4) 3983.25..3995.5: 2.0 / 1.03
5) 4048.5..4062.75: 2.4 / 0.989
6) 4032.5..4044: 2.9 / 0.899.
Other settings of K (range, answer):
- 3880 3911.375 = 1.17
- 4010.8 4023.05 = 0.997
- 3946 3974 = 1.19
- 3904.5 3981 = 1.13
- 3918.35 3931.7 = 1.08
